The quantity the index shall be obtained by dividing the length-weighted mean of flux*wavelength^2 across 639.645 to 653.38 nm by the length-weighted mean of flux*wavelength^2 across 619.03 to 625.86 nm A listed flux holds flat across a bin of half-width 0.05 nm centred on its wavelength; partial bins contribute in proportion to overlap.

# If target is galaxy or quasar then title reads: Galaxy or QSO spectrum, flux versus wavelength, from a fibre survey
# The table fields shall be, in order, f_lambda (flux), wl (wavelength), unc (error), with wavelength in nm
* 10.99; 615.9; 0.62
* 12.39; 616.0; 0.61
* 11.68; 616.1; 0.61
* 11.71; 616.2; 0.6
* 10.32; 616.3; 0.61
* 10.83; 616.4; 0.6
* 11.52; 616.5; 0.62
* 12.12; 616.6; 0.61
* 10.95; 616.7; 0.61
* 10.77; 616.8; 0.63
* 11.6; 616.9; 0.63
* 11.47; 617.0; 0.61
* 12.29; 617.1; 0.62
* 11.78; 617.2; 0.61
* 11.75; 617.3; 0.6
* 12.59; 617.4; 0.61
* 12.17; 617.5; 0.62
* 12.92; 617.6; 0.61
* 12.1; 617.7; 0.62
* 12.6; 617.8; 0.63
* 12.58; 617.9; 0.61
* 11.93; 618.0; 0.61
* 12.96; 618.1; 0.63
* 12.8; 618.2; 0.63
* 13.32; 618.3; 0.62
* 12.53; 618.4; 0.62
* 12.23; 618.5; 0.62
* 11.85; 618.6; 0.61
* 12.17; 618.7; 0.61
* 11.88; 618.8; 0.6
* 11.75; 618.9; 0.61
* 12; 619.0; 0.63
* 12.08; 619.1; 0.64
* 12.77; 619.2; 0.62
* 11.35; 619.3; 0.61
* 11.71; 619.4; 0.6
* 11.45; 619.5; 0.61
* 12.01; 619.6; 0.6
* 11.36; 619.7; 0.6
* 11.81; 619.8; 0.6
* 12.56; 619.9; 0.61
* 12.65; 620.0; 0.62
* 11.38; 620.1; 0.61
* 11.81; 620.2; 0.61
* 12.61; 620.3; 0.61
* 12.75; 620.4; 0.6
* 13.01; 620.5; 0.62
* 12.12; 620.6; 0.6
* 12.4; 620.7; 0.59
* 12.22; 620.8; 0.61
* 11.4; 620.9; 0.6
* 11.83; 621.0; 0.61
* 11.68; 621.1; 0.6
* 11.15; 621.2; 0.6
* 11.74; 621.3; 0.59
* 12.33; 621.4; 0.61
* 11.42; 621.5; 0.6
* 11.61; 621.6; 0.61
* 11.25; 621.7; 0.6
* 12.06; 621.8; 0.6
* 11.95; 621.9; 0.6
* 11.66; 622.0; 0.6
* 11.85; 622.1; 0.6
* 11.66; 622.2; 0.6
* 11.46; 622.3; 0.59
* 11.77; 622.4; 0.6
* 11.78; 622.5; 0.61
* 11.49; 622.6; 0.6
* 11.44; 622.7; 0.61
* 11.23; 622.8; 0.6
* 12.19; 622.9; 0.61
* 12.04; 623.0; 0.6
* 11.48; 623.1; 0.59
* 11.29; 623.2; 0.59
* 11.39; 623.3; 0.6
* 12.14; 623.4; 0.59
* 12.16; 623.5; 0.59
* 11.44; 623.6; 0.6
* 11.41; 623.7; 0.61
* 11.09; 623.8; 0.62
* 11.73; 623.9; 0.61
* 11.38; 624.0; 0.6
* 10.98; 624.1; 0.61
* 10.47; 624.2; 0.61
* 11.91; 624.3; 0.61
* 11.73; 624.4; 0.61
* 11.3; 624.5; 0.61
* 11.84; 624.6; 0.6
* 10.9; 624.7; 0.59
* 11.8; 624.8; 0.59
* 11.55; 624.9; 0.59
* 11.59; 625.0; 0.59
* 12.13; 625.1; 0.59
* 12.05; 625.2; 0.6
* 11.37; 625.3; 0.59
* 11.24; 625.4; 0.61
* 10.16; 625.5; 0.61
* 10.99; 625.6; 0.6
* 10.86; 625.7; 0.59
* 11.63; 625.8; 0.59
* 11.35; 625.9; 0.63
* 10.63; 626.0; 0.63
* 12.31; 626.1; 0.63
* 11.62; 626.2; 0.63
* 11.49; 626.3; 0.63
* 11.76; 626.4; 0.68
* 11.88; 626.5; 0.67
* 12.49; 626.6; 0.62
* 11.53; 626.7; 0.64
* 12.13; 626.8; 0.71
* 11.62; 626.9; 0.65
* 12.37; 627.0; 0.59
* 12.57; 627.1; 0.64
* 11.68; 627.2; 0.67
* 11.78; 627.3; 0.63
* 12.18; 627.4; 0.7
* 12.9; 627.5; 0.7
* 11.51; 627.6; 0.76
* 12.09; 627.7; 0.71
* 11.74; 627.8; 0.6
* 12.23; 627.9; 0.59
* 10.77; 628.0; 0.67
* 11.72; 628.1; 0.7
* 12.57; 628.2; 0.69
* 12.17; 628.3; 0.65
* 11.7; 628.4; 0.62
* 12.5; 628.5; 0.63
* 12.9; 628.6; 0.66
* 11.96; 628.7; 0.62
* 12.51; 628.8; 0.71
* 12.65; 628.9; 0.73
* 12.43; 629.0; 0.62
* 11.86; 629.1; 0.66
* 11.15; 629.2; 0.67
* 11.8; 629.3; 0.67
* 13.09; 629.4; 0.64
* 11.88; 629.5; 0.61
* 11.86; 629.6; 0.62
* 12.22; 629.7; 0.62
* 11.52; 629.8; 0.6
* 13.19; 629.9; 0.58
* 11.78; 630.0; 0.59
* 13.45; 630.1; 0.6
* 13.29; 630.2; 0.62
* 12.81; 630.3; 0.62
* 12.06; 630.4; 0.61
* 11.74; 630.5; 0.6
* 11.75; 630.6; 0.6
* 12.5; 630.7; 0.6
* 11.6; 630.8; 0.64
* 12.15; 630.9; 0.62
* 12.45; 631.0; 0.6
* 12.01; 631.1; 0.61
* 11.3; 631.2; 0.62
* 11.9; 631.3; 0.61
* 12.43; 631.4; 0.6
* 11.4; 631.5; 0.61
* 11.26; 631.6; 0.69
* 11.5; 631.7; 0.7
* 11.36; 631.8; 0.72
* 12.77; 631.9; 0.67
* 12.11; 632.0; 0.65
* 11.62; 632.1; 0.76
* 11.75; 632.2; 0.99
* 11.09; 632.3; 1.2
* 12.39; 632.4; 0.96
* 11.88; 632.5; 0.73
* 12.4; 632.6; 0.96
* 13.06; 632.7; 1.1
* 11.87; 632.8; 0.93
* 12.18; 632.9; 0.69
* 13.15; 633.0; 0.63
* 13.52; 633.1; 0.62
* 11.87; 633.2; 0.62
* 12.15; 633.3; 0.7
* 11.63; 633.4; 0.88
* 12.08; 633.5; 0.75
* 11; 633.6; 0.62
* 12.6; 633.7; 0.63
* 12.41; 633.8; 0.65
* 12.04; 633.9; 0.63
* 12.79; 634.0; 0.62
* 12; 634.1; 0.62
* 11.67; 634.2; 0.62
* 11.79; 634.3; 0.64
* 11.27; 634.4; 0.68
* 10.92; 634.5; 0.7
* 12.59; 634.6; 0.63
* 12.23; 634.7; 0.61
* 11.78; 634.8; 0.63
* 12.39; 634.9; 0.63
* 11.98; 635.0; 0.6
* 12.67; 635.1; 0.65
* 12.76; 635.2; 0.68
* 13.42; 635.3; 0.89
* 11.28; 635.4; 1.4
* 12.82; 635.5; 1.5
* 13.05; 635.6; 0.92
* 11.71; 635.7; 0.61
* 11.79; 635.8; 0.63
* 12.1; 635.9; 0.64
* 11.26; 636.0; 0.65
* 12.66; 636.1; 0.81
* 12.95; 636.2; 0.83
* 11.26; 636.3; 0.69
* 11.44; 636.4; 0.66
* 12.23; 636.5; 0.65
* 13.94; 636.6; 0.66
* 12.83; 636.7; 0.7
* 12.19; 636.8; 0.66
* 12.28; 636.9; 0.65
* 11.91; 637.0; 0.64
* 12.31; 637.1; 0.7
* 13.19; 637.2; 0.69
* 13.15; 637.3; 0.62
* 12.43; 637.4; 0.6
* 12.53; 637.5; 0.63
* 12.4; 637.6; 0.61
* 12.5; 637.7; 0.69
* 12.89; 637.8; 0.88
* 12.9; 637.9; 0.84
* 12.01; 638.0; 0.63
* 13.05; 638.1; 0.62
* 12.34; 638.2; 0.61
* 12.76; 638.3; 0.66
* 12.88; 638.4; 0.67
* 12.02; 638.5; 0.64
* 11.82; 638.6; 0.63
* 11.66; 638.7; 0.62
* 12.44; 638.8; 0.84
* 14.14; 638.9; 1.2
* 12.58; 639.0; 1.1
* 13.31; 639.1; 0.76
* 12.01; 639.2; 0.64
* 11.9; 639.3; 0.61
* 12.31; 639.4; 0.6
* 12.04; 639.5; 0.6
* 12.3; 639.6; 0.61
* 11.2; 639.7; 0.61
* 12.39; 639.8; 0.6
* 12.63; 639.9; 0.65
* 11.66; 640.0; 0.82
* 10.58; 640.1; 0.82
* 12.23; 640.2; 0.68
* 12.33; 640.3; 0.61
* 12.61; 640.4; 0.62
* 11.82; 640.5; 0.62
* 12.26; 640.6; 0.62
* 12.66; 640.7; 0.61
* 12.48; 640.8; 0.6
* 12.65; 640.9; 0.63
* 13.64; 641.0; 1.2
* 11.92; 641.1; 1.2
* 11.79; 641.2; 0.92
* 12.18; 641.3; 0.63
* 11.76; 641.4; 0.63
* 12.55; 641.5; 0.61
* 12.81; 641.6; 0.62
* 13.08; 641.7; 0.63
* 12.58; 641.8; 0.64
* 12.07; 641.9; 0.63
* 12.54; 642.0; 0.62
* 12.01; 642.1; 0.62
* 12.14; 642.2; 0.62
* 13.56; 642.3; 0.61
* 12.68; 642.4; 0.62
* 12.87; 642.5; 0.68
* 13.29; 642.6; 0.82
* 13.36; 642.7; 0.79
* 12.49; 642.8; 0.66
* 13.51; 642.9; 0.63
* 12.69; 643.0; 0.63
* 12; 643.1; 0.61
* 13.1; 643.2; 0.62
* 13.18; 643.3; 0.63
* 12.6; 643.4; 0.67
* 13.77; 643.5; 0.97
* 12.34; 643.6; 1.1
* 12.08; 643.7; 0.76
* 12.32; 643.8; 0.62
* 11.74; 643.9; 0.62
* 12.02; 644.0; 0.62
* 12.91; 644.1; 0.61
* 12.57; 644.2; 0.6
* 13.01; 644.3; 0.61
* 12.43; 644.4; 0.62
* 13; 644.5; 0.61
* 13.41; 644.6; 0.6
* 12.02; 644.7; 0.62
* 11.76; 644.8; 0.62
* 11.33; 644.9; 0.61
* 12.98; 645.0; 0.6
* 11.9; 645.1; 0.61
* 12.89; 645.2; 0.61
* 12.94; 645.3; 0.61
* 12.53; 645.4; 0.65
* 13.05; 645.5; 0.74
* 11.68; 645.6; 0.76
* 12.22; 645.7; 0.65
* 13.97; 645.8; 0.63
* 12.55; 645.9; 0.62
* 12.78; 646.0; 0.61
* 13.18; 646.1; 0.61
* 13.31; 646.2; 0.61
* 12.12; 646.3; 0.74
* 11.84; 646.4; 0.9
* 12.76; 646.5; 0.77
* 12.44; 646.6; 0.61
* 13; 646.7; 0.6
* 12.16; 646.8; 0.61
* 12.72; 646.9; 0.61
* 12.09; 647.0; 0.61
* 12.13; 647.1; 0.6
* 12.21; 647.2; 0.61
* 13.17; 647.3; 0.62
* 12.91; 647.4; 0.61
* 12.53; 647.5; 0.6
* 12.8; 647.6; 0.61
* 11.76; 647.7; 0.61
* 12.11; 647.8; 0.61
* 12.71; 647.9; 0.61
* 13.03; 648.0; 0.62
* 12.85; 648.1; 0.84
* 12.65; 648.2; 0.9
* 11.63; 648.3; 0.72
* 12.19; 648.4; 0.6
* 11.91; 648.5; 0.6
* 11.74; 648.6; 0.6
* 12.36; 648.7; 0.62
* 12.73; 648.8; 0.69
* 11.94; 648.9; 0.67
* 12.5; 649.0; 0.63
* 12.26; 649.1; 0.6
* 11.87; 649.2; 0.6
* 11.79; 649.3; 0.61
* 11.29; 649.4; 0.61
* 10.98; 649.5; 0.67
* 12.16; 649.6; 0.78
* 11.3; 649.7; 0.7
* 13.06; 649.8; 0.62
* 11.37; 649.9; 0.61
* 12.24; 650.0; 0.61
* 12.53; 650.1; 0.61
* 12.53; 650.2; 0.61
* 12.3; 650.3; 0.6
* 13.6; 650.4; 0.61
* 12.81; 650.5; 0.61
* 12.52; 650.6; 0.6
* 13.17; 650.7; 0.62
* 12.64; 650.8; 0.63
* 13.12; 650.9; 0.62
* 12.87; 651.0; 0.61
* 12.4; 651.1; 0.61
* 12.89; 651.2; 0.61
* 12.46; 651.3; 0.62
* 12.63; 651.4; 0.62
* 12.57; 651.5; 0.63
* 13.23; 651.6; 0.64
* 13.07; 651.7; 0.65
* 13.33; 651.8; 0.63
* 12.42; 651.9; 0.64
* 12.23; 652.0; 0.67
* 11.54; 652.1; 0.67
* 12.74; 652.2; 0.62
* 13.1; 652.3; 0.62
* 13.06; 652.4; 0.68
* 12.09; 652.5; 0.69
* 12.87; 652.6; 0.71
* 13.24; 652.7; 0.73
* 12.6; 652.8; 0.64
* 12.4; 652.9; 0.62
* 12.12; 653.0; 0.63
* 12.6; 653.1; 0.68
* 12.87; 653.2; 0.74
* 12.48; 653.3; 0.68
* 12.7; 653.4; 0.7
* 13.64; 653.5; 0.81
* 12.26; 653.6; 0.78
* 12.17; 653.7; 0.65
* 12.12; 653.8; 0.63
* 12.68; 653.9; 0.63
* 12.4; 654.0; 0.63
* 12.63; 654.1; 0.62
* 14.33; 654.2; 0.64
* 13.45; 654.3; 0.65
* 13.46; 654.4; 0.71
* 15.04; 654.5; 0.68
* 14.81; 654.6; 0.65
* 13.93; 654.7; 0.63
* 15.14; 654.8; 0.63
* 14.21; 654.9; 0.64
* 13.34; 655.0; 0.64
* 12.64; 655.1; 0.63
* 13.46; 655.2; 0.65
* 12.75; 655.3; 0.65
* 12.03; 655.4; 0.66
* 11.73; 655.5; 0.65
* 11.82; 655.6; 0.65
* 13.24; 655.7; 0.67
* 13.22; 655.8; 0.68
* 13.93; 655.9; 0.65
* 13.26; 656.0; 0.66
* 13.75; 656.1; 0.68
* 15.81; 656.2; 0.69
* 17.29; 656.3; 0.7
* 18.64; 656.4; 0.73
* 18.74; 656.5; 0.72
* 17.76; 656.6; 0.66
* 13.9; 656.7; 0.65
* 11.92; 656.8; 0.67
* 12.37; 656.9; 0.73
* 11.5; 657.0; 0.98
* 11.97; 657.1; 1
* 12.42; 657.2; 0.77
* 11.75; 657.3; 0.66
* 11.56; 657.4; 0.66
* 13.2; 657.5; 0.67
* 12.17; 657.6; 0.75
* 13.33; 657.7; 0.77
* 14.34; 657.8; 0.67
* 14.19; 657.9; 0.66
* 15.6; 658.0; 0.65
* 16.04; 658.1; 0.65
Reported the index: 1.15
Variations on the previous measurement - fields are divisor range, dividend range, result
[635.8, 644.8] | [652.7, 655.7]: 1.09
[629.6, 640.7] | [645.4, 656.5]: 1.10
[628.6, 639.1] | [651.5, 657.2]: 1.16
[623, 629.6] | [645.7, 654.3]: 1.15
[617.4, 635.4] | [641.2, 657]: 1.15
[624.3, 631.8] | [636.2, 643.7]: 1.09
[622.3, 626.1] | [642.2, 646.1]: 1.18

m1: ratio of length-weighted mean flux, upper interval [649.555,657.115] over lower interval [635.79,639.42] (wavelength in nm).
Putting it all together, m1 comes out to 1.06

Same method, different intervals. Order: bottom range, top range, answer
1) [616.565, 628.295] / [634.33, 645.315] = 1.05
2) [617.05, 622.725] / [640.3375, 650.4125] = 1.04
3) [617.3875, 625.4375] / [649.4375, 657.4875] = 1.10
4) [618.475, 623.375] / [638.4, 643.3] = 1.05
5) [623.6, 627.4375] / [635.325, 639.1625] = 1.08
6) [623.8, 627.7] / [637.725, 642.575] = 1.07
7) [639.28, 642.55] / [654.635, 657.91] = 1.11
